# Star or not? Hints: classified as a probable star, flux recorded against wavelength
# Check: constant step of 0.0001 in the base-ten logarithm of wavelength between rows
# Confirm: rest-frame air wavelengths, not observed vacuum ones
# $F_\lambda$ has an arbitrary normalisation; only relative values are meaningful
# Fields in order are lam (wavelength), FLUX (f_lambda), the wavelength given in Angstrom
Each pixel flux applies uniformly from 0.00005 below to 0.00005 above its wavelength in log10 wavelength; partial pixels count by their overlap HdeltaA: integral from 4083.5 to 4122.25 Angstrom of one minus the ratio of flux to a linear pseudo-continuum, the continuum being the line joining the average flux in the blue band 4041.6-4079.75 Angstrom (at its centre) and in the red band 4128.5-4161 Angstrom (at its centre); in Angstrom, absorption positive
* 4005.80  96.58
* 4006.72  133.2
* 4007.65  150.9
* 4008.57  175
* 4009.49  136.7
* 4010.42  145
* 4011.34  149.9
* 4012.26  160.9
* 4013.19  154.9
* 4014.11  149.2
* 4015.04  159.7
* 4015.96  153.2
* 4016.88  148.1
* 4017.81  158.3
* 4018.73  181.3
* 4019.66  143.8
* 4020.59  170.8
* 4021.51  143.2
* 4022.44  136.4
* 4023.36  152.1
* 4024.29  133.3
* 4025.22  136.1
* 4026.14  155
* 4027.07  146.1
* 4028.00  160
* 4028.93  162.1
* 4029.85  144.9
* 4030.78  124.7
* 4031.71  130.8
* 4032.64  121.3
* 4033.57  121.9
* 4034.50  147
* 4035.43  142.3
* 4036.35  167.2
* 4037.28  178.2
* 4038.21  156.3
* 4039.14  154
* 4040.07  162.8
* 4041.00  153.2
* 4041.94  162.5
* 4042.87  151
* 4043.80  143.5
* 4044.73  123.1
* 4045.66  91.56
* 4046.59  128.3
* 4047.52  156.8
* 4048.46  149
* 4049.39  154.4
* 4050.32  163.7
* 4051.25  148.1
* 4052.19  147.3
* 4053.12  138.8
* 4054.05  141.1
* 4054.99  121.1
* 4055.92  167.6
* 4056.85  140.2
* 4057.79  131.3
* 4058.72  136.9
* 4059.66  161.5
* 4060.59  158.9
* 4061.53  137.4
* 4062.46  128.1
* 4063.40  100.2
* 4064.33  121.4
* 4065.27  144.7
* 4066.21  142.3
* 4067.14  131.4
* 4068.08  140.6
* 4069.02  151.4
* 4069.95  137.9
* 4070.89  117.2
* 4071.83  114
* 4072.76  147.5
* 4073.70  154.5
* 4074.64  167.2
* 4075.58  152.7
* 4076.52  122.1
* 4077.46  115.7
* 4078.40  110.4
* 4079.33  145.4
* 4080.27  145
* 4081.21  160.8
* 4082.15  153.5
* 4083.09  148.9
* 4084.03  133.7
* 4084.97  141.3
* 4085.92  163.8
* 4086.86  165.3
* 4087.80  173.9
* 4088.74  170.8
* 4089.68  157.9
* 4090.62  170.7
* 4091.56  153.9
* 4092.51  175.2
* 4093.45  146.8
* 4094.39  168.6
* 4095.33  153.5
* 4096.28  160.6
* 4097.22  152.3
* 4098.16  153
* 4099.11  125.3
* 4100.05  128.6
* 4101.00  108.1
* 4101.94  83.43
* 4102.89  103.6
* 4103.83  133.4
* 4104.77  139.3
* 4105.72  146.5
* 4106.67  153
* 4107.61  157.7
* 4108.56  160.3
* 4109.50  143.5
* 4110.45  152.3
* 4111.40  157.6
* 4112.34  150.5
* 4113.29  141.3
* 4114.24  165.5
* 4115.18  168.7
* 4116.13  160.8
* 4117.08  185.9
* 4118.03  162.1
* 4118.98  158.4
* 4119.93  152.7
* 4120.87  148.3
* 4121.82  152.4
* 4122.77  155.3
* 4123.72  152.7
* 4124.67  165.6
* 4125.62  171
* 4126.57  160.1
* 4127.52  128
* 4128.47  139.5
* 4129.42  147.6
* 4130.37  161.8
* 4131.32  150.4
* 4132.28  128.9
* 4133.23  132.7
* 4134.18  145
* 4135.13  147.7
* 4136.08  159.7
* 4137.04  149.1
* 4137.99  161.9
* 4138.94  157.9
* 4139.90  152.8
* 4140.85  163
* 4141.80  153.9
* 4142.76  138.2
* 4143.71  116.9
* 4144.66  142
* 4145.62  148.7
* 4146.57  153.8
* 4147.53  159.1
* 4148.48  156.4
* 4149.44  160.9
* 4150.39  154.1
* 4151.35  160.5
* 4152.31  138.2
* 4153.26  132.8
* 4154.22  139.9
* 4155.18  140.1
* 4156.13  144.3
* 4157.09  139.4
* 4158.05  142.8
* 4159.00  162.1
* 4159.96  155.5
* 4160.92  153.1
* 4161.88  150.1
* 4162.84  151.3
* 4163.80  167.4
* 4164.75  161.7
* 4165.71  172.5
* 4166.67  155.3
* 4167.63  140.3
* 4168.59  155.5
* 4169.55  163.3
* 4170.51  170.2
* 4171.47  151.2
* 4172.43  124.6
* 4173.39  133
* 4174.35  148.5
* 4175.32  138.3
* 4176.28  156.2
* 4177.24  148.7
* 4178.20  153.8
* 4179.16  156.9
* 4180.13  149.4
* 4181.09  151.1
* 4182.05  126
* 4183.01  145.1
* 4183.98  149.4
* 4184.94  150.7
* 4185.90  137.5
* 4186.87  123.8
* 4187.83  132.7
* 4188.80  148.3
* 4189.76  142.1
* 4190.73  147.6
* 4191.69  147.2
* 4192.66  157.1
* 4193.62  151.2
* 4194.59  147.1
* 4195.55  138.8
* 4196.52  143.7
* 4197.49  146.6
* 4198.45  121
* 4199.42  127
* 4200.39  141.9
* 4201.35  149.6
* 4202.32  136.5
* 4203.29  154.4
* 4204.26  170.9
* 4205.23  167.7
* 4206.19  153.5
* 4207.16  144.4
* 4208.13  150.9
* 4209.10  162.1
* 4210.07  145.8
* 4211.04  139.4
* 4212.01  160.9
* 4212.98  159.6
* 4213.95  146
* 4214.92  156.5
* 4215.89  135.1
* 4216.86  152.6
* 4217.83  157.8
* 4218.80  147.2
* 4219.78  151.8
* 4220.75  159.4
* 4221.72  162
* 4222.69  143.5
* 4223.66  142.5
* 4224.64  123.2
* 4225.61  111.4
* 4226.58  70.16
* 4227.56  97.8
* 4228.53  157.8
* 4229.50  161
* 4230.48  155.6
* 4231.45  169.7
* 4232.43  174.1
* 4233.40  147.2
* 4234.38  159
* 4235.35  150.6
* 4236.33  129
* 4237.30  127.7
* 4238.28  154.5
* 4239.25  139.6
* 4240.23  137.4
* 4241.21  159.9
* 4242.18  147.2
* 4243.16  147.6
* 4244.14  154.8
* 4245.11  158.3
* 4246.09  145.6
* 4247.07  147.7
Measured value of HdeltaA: -1.9 Angstrom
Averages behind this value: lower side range 139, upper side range 148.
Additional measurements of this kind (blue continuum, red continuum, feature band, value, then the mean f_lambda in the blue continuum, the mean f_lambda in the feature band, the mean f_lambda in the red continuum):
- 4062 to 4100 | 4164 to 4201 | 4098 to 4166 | -1.4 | 145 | 149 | 146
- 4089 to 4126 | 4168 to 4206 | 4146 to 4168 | -0.6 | 151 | 152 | 146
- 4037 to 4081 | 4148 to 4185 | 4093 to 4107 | 0.8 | 141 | 137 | 150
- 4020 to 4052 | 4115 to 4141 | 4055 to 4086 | 2.0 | 146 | 140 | 154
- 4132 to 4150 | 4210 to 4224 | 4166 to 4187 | 0.4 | 149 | 147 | 151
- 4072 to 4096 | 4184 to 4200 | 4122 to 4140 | -0.4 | 152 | 151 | 142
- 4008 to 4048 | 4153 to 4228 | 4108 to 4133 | -1.3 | 148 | 154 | 146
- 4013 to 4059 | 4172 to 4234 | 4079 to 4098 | -1.4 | 147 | 157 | 145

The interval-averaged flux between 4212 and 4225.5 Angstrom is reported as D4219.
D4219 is 148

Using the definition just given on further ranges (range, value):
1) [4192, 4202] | 142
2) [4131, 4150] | 149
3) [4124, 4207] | 149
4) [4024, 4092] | 144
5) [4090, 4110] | 144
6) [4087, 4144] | 150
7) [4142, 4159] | 146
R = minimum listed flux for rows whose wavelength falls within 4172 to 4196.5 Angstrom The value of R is 123.8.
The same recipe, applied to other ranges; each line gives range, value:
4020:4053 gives 91.56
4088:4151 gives 83.43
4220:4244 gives 70.16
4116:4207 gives 116.9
